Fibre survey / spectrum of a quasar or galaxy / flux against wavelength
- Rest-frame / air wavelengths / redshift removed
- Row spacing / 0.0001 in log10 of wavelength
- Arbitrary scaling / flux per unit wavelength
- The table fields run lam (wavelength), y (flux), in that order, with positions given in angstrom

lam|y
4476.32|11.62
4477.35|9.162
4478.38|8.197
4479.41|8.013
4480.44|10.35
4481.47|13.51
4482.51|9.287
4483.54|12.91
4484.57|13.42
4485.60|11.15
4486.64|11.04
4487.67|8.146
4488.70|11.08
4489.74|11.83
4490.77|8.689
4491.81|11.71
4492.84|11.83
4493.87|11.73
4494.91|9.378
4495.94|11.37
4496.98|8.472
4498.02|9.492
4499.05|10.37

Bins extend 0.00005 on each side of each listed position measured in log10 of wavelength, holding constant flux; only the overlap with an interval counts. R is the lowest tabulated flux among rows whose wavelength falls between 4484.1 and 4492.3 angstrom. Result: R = 8.146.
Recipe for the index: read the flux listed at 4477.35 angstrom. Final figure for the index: 9.162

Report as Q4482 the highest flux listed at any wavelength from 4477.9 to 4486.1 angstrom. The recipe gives 13.51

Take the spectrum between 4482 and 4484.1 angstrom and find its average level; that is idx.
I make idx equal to 11.2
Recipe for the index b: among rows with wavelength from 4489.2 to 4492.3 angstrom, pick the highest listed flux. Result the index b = 11.83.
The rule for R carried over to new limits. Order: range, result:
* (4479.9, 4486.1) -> 9.287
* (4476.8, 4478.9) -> 8.197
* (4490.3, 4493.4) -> 8.689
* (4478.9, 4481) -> 8.013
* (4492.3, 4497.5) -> 8.472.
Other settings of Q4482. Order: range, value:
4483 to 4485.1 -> 13.42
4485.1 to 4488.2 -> 11.15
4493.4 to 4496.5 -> 11.73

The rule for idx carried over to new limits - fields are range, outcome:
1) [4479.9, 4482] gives 11.8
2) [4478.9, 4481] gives 9.29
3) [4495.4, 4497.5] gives 9.91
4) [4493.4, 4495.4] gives 10.5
